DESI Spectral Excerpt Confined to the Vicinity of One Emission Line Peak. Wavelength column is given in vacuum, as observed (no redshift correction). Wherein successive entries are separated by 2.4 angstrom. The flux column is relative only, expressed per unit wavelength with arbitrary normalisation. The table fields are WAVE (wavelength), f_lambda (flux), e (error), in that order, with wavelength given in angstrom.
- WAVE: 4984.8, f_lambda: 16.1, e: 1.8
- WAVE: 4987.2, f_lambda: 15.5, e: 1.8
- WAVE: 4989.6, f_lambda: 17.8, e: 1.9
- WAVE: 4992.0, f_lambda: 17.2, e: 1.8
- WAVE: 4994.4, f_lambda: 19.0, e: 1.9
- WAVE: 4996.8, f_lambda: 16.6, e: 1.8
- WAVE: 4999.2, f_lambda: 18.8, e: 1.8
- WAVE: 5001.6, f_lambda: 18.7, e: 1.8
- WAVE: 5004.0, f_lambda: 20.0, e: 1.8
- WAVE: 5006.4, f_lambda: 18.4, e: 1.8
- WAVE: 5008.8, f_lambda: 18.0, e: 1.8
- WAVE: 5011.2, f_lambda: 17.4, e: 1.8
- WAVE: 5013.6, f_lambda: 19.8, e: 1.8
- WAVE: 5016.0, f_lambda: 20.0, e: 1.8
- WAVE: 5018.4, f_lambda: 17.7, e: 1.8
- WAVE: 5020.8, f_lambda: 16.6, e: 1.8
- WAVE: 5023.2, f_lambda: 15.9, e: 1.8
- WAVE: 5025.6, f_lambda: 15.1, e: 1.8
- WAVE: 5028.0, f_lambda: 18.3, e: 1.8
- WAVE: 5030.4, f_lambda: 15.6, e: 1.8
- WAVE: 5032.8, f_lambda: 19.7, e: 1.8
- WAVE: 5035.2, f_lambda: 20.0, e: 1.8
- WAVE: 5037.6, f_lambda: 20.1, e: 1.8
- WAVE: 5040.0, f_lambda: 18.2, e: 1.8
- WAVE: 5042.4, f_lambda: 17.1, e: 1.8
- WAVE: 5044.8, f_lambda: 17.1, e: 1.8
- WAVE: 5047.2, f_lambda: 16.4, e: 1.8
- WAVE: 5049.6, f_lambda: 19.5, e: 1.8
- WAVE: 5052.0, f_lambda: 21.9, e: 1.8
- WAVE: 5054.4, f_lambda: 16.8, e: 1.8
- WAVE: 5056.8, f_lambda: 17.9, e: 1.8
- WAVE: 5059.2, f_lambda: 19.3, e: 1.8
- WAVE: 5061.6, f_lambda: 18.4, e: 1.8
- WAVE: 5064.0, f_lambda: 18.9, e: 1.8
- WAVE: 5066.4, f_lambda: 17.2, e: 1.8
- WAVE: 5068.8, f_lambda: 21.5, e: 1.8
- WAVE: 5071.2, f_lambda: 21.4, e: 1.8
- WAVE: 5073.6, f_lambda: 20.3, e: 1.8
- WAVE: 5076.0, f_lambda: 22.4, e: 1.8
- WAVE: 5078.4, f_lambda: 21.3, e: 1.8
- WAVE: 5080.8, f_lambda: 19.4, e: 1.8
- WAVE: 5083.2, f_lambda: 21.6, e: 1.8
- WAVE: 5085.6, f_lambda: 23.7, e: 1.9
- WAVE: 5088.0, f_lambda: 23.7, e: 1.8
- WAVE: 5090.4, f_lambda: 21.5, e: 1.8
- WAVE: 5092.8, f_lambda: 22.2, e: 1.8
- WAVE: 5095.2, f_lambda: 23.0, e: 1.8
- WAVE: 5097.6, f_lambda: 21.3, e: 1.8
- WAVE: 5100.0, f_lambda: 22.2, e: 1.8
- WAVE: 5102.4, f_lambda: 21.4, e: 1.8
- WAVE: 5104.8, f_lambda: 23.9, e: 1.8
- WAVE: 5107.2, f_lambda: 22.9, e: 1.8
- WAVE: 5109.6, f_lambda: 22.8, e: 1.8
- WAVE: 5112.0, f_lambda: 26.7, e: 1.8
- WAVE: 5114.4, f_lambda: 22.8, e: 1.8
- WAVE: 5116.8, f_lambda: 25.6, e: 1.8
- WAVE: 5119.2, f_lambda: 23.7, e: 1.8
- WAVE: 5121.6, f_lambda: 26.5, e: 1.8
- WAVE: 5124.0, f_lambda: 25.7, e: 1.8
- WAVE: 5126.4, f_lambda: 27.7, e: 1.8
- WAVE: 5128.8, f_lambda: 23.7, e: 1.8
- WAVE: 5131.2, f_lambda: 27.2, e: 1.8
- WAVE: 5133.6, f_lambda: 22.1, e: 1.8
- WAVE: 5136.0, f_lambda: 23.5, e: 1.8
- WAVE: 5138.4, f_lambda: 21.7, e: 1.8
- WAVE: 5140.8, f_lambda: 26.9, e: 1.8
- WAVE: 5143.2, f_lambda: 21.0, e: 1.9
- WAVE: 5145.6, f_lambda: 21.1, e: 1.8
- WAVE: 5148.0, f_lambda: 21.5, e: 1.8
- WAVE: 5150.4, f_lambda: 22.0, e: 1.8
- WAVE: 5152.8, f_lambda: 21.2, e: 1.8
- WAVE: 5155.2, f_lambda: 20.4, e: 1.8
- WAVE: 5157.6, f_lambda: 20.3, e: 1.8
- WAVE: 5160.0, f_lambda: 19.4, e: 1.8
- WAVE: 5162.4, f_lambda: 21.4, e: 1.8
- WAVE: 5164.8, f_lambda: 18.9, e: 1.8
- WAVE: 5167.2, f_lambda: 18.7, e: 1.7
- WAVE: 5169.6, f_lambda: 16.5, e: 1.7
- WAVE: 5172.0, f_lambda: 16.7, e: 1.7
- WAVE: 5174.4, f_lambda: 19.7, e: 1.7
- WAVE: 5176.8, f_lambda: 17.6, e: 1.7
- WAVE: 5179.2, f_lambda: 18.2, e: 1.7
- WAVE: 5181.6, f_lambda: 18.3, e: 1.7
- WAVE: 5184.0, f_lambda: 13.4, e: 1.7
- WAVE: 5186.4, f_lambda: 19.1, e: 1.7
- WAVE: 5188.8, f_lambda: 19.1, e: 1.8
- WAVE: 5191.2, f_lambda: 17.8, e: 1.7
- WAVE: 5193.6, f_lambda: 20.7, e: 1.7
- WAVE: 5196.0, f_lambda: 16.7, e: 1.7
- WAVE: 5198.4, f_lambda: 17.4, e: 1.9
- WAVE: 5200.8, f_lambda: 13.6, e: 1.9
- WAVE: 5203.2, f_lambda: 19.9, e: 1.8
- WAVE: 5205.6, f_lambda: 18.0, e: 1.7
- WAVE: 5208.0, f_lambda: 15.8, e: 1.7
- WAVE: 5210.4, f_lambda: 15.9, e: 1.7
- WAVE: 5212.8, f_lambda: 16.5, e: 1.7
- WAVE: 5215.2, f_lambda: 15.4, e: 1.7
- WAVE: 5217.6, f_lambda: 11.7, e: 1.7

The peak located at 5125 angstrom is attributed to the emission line C III]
